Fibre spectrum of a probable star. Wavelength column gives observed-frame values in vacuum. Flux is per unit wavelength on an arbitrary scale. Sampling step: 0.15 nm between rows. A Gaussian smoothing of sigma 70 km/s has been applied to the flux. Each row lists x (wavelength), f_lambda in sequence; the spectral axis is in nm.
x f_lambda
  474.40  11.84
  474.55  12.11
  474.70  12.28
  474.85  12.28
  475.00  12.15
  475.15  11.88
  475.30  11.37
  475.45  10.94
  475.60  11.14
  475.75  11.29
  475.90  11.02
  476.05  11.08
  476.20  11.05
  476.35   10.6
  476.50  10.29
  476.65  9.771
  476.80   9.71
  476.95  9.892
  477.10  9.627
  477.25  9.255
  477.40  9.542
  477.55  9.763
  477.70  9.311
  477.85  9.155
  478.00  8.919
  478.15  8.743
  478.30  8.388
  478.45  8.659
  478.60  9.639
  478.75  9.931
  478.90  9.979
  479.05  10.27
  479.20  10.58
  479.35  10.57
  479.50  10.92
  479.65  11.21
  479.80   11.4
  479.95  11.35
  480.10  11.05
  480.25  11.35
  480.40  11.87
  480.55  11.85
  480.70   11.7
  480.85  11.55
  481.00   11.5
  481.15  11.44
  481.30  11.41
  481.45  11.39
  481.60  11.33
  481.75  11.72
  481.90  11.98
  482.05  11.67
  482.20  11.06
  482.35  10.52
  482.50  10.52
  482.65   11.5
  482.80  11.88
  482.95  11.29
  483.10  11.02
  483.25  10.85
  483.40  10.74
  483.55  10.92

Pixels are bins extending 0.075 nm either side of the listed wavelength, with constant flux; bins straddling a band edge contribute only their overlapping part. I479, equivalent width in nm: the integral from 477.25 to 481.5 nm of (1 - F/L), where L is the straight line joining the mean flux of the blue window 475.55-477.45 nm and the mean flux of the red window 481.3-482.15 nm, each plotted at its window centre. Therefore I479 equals 0.23 nm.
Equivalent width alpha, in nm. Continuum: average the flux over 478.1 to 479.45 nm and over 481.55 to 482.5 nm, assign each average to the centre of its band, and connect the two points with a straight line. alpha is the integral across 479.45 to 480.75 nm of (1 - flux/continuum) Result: -0.13 nm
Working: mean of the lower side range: 9.68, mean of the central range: 11.4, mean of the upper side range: 11.3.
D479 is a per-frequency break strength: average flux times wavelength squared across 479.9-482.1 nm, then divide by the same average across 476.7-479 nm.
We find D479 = 1.2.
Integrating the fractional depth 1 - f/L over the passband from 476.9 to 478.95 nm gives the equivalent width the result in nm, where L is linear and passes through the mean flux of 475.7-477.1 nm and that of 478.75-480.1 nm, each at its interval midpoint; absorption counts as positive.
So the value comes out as 0.25 nm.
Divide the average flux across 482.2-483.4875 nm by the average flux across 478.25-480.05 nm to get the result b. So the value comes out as 1.07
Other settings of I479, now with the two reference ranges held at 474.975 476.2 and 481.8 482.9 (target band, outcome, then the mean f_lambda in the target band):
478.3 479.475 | 0.15 nm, 9.89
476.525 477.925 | 0.21 nm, 9.58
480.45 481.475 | -0.02 nm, 11.6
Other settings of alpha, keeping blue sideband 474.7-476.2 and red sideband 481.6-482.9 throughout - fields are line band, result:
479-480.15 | 0.05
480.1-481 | -0.02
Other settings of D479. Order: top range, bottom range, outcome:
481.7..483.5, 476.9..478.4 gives 1.24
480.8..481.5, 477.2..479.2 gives 1.23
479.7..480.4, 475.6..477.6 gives 1.12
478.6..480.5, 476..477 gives 1.06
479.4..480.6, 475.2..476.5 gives 1.05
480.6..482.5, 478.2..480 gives 1.13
